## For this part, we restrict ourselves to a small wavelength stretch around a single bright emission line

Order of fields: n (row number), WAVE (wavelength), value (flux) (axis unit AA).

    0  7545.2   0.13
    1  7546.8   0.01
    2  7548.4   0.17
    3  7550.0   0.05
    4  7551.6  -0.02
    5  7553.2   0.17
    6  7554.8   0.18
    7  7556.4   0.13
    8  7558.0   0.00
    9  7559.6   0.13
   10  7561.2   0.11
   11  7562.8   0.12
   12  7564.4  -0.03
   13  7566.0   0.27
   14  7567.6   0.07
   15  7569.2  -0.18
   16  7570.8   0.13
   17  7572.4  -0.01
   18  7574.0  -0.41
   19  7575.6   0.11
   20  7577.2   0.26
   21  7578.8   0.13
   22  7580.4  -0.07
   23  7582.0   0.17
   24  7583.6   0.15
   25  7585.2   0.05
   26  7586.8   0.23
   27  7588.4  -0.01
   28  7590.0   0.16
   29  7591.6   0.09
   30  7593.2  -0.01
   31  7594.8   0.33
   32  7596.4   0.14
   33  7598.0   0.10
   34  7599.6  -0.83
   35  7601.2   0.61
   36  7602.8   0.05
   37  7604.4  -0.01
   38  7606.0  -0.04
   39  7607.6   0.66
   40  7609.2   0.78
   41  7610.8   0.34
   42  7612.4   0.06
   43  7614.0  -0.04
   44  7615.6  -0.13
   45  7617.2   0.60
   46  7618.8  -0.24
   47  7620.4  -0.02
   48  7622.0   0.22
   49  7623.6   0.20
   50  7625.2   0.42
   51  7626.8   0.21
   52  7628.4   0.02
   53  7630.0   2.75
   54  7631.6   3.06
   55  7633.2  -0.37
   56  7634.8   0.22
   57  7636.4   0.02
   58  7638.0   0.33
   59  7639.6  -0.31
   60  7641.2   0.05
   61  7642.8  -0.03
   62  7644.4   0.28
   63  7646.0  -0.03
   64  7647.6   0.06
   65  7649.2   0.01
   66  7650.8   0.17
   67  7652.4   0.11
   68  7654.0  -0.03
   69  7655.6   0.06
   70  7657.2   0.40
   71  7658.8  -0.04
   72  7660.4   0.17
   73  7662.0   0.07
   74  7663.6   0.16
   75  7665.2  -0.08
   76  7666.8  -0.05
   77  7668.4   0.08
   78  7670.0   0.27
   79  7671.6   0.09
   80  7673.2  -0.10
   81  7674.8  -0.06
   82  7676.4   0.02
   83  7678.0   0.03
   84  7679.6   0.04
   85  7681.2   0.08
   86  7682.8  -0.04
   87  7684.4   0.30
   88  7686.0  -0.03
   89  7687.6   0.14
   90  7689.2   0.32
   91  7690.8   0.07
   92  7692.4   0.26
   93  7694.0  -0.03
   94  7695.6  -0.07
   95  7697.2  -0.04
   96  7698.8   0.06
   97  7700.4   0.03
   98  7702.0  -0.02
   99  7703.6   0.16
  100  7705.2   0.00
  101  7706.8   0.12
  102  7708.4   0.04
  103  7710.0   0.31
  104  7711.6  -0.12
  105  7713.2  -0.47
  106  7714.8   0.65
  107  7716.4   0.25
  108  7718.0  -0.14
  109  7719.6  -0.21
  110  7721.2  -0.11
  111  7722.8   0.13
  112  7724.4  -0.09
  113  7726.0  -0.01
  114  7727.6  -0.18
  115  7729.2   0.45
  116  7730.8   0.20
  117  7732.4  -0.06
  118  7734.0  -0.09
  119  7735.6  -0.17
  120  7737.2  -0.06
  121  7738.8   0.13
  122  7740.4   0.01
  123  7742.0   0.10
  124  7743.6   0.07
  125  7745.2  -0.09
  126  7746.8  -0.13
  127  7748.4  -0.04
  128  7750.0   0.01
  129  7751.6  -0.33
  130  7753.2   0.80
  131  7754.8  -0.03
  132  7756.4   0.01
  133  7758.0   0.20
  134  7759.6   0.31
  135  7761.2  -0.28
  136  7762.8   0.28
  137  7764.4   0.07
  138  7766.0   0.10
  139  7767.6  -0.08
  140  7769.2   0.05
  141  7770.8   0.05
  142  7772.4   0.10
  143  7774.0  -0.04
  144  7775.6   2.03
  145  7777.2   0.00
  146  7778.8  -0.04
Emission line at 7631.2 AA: [O III] 5007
